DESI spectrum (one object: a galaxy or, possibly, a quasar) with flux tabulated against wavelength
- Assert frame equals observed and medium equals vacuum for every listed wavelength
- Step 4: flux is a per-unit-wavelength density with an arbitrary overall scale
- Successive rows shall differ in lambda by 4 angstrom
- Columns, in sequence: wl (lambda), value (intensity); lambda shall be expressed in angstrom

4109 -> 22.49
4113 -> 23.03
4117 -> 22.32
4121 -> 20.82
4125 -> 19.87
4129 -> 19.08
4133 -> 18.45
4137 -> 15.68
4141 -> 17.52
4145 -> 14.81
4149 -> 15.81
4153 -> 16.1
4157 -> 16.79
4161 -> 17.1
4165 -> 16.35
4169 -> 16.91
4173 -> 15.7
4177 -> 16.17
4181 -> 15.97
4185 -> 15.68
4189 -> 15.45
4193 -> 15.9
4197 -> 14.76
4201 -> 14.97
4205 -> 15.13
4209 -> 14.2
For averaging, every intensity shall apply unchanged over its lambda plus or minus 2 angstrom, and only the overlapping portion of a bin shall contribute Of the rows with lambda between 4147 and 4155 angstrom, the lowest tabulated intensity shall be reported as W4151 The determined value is 15.81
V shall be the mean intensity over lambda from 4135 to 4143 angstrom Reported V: 16.6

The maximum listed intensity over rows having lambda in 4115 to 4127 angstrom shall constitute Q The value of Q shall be 22.32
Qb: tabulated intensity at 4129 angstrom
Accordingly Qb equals 19.08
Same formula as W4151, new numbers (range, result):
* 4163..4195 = 15.45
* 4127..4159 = 14.81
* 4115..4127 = 19.87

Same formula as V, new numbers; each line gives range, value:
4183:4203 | 15.4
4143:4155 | 15.6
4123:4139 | 18.3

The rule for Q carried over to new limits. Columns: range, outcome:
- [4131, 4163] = 18.45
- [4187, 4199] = 15.9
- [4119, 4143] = 20.82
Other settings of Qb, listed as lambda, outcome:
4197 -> 14.76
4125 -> 19.87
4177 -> 16.17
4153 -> 16.1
